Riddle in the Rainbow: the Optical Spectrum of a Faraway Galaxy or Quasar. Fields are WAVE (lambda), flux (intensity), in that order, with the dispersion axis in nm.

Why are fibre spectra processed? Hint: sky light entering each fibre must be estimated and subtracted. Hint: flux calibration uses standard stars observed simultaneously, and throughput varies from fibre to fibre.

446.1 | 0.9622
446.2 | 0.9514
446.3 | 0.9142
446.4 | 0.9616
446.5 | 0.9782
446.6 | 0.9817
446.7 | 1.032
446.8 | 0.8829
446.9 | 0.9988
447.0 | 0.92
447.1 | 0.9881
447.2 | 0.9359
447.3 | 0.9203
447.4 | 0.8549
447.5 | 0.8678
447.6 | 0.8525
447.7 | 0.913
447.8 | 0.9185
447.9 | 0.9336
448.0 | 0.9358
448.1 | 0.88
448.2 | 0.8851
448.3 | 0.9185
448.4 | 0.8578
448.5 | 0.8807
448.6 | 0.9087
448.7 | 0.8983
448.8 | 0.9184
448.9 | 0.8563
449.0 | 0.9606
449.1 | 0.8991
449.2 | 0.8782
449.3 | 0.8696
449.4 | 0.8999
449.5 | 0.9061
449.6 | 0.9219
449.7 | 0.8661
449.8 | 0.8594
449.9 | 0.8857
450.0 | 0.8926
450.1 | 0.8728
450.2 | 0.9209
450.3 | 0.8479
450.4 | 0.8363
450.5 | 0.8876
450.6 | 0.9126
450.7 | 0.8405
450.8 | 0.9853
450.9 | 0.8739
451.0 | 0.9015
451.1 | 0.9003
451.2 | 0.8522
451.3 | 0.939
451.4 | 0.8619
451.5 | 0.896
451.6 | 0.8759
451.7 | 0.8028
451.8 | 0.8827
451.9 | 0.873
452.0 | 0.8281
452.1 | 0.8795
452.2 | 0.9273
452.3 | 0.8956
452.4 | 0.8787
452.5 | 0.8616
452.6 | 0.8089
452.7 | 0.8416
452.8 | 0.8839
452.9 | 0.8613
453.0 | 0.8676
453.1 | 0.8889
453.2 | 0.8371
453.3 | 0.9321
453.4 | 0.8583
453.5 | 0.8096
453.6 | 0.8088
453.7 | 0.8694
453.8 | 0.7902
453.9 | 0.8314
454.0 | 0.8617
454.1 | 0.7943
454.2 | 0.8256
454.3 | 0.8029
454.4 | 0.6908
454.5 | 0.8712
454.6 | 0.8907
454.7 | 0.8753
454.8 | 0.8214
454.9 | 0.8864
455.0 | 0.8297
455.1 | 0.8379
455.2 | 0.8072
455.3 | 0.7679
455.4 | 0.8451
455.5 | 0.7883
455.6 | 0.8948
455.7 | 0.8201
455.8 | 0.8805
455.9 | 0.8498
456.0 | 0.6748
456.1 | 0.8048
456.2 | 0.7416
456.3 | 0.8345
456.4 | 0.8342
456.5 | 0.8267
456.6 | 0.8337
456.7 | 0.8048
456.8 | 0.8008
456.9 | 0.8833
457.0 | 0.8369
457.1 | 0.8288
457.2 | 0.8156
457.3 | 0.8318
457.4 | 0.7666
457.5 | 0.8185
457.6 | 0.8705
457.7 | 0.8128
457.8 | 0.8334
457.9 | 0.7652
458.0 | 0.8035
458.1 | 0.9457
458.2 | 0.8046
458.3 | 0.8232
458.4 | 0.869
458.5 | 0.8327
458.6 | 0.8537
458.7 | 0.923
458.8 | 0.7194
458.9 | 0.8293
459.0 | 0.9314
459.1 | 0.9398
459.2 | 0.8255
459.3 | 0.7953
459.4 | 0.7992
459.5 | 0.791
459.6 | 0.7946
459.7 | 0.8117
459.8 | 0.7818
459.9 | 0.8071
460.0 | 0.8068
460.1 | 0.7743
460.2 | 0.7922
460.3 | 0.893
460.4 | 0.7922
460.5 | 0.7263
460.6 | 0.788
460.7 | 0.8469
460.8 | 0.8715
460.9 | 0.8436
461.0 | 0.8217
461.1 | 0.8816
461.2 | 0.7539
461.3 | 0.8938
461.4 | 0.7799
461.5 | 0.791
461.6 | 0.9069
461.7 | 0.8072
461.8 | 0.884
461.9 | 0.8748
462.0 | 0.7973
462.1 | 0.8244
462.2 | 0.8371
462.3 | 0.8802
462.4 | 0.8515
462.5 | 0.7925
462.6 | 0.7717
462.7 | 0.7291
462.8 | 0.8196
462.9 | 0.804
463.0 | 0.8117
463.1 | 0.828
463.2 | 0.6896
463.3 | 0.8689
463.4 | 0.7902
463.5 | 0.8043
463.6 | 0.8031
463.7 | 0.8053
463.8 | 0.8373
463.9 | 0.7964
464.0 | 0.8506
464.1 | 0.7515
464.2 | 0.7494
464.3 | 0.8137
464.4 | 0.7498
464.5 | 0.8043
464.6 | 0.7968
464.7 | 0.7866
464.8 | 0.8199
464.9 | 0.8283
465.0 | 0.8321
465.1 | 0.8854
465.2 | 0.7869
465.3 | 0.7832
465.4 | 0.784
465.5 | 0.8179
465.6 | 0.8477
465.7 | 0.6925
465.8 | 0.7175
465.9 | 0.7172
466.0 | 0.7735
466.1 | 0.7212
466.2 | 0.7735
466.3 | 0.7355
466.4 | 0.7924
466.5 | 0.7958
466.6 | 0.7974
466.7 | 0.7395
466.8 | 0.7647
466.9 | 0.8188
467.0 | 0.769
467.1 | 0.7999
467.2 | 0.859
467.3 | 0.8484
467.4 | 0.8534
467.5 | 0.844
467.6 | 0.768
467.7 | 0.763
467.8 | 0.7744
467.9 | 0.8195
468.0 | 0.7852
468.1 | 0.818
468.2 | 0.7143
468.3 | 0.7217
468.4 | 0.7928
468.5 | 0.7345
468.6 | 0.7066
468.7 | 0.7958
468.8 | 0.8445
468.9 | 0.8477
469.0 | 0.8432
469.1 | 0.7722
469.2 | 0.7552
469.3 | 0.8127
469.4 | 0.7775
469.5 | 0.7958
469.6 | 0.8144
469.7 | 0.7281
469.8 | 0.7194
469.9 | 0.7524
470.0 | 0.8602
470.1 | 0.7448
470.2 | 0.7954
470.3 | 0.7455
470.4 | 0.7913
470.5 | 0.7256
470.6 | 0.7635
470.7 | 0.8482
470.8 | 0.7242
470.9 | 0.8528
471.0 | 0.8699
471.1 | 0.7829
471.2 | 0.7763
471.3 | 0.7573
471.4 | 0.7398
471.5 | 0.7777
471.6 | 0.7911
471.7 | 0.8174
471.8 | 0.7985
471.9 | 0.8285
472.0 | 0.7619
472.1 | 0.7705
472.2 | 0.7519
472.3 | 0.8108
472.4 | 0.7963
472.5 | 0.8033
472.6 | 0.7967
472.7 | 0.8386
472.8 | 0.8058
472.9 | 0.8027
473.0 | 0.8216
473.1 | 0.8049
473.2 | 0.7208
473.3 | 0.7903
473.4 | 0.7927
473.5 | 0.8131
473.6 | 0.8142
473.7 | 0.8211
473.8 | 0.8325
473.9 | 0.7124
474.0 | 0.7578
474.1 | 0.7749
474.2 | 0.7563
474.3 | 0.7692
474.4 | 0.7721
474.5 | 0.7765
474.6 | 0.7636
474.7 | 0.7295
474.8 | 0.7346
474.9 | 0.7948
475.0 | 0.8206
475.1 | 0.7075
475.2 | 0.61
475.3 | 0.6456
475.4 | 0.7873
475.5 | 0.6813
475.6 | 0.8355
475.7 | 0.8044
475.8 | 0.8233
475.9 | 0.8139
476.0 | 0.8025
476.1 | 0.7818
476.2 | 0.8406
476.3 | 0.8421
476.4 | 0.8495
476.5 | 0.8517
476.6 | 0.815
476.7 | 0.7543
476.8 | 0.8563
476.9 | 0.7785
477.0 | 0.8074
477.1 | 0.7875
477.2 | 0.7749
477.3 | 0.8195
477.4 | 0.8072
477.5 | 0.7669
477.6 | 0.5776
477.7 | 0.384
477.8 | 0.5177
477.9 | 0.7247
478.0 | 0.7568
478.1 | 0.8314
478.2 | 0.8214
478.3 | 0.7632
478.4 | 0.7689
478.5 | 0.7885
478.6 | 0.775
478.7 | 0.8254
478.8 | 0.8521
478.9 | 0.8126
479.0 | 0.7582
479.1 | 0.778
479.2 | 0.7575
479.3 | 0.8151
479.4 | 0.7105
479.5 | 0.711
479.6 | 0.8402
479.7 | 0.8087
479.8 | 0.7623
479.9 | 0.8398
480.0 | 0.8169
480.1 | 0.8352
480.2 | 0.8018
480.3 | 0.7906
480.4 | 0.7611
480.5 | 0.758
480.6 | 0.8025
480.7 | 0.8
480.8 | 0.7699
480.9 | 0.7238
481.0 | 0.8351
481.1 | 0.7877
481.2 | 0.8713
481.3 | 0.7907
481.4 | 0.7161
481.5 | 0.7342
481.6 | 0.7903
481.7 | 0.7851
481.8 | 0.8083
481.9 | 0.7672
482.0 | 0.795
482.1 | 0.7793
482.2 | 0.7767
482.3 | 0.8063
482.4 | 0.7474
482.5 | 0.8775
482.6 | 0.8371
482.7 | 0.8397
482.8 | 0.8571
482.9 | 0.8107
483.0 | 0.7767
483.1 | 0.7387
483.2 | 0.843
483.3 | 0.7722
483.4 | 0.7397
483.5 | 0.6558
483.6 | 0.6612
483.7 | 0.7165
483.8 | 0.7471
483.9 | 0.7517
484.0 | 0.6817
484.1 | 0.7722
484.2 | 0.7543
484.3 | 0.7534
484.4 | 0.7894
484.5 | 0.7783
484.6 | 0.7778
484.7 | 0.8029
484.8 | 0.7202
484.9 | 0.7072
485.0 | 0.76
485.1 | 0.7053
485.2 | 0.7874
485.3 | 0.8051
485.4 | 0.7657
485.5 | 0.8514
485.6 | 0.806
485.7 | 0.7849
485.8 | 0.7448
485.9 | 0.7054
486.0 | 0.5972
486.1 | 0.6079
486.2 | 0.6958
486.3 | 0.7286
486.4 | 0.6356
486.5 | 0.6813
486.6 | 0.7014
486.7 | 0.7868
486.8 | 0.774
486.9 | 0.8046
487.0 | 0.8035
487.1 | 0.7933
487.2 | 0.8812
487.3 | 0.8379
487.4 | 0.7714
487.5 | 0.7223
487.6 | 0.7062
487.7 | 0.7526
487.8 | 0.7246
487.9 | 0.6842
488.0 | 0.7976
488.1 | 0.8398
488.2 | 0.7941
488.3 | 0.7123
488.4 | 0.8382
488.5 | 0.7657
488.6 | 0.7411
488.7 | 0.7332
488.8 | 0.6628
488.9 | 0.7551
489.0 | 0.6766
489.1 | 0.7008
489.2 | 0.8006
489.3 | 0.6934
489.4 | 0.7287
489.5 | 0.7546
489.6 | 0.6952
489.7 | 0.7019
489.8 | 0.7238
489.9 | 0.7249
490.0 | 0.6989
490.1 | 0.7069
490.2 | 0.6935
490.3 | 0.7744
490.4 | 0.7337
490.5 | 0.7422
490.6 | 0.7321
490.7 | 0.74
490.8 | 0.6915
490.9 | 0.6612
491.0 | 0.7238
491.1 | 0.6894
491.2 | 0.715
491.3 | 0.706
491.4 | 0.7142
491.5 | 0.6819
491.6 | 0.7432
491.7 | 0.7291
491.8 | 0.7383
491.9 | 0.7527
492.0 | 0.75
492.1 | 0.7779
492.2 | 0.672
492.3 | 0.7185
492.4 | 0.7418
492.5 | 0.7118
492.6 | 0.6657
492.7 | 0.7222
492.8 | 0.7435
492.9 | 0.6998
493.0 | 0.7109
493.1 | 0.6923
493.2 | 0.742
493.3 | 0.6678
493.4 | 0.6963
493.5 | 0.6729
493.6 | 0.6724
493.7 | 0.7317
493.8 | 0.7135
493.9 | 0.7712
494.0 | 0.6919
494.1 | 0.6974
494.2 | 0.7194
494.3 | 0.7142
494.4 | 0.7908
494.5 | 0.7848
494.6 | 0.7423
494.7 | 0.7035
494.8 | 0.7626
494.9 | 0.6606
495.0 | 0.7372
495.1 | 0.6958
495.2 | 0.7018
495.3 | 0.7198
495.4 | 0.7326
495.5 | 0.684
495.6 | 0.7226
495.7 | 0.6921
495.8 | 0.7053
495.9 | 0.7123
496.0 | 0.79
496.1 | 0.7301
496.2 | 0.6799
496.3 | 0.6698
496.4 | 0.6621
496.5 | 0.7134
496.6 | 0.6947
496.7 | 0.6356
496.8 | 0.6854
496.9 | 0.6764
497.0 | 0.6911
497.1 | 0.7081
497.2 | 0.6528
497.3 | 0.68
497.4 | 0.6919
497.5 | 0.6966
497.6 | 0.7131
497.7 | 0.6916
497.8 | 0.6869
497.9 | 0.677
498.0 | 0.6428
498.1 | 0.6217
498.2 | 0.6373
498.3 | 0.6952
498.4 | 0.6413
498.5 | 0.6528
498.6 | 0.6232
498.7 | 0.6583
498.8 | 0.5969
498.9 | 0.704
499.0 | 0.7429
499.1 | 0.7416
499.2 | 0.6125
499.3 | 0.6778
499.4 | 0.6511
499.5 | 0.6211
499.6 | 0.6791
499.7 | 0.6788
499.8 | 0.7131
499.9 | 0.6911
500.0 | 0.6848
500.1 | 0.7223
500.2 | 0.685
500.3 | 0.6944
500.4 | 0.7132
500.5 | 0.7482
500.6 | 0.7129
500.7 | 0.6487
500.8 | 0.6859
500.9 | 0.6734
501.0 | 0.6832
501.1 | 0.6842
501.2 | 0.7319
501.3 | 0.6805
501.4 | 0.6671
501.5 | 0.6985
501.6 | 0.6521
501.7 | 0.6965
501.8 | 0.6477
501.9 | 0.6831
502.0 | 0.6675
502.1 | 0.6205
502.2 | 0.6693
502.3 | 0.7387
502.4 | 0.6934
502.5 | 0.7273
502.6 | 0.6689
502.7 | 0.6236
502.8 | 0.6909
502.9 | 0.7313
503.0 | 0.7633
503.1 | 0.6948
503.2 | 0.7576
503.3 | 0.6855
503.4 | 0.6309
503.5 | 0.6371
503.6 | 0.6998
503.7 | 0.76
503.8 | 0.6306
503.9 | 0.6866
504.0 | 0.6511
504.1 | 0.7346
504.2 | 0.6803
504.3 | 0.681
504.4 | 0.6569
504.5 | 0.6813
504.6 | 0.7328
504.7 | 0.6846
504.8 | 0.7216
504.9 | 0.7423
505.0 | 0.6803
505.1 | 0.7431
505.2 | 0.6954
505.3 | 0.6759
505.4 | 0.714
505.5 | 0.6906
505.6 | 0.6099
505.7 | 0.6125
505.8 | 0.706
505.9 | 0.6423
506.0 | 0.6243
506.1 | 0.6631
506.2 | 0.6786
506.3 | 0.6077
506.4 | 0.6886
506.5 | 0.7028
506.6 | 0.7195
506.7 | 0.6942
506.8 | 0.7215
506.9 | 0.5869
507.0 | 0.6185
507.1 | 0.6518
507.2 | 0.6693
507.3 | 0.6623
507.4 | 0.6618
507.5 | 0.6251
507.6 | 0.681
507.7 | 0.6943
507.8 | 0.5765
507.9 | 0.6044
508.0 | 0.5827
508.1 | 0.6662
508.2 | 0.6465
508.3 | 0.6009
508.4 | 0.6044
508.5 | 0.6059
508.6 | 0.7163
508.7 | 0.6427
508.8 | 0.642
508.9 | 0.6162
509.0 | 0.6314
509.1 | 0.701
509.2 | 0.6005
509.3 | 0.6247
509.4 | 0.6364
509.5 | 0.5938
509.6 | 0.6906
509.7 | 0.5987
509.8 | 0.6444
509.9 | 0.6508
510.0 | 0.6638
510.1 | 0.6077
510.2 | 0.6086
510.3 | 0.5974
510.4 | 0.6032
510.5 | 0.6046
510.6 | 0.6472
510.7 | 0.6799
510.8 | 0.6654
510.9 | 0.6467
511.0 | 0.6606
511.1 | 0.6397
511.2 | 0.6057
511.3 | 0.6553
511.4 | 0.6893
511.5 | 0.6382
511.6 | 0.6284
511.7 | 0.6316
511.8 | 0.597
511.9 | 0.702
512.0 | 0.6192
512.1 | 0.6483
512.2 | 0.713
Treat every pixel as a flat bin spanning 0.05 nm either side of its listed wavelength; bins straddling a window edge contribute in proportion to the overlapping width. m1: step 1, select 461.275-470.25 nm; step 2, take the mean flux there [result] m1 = 0.796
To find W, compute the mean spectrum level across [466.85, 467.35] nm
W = 0.819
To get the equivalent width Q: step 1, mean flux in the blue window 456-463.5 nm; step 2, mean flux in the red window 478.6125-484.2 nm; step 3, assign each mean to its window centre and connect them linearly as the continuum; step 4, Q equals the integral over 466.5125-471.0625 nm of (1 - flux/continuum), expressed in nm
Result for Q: 0.09 nm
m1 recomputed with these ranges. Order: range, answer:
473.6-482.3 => 0.774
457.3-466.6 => 0.811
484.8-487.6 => 0.749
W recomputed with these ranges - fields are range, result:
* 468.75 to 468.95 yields 0.846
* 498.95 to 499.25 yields 0.699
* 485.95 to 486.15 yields 0.603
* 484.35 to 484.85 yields 0.774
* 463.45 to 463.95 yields 0.809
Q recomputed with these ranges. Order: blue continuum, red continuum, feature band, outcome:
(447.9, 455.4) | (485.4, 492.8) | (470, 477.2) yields 0.040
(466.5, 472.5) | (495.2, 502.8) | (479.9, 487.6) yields -0.318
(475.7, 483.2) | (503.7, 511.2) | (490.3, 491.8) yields 0.027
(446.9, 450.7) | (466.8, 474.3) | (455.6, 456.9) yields 0.068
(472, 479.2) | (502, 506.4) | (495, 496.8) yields 0.018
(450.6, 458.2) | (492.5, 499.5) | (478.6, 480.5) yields -0.095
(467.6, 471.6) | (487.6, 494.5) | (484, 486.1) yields -0.036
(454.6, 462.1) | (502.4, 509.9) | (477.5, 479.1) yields 0.056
